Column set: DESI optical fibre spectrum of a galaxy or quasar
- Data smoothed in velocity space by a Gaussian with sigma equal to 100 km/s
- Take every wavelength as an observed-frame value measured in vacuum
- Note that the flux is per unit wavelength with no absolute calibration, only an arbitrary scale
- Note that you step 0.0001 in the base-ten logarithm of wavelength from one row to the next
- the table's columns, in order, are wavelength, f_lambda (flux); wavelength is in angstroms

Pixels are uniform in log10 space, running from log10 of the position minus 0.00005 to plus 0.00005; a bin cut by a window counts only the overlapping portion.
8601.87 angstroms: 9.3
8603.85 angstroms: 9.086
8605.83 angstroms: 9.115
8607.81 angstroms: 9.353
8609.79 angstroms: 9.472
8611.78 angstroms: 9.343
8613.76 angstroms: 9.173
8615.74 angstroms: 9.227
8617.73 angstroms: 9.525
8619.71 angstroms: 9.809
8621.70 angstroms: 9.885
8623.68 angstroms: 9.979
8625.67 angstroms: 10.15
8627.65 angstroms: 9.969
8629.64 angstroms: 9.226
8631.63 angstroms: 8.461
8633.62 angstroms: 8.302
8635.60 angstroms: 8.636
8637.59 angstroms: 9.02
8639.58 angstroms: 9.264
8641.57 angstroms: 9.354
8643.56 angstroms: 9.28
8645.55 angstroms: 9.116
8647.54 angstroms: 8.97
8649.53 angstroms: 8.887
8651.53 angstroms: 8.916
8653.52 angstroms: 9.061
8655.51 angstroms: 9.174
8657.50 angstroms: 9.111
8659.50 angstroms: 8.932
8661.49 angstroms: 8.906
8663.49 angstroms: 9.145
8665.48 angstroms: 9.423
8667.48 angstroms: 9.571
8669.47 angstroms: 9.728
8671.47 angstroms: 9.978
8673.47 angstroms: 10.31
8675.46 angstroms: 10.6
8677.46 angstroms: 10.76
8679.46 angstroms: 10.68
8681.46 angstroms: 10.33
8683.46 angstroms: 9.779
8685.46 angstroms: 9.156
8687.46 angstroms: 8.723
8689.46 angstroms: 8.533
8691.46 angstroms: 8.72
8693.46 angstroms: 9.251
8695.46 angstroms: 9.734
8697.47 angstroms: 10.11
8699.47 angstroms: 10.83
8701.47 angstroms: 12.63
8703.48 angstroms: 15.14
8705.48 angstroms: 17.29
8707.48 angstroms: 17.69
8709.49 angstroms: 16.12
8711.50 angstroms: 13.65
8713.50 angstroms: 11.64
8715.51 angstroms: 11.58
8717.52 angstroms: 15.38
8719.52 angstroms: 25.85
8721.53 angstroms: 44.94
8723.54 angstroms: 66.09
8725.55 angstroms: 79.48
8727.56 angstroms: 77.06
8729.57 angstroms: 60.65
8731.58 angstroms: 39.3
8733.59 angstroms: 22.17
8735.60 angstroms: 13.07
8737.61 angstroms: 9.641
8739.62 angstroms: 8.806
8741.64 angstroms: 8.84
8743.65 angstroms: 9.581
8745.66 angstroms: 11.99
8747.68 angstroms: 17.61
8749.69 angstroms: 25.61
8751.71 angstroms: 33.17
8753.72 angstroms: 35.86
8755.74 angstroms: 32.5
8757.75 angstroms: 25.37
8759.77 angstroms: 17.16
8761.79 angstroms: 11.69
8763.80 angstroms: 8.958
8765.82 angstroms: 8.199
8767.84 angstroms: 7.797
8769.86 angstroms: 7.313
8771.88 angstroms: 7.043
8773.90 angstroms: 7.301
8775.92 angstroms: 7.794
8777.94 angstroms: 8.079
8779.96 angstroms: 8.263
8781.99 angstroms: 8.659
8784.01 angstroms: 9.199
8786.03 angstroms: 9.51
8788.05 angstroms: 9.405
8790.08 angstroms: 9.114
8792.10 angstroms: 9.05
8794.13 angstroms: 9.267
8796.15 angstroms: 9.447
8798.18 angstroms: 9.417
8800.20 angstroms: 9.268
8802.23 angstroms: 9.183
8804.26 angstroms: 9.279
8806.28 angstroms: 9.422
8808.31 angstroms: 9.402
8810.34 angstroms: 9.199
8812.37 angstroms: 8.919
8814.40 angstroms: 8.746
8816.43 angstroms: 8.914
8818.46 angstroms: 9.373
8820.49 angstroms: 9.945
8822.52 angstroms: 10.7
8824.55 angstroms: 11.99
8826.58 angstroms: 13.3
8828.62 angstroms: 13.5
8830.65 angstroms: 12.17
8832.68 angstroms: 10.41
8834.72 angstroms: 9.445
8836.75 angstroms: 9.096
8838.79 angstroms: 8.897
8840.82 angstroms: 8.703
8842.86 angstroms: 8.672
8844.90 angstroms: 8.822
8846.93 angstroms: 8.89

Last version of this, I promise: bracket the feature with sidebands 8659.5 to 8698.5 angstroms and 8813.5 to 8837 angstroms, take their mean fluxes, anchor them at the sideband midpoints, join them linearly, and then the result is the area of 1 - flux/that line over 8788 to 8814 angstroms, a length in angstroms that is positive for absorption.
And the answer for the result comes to 3.2 angstroms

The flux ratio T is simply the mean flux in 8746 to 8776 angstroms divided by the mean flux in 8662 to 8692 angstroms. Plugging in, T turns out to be 1.8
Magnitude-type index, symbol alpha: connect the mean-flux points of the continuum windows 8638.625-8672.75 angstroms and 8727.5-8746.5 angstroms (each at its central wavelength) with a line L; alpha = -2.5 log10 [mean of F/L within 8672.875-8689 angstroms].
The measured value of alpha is 0.337 mag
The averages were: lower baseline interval 9.23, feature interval 9.99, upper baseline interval 23.7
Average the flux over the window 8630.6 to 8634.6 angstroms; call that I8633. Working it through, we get 8.38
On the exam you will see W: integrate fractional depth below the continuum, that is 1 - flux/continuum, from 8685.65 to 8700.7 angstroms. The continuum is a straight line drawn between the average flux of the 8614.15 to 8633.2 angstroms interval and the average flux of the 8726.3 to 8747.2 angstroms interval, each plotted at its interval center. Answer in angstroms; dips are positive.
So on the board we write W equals 7.9 angstroms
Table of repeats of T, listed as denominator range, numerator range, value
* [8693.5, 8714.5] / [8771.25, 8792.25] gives 0.64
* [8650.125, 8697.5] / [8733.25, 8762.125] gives 1.99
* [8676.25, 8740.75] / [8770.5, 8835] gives 0.44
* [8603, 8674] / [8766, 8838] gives 1.01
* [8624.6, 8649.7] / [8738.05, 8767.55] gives 1.95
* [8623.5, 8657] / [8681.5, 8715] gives 1.29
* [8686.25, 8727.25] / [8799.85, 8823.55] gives 0.43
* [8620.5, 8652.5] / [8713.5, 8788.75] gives 2.37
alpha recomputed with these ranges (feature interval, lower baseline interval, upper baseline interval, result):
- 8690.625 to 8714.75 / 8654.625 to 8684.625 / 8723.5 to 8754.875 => 0.50 mag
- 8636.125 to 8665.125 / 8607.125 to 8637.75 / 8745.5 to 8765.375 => 0.30 mag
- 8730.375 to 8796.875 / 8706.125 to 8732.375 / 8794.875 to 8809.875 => 0.48 mag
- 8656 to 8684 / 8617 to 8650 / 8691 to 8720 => 0.17 mag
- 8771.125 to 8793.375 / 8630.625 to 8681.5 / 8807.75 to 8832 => 0.20 mag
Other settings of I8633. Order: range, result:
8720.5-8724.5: 55.2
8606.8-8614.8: 9.34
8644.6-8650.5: 8.99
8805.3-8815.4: 9.13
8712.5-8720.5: 16.1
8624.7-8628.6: 10.1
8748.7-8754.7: 31.5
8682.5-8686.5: 9.46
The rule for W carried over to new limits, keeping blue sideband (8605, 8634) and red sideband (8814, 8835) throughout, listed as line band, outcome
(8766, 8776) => 2.9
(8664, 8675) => 0.0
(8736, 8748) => -0.6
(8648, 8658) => 0.7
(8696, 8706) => -2.8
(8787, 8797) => 1.3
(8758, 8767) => -1.9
